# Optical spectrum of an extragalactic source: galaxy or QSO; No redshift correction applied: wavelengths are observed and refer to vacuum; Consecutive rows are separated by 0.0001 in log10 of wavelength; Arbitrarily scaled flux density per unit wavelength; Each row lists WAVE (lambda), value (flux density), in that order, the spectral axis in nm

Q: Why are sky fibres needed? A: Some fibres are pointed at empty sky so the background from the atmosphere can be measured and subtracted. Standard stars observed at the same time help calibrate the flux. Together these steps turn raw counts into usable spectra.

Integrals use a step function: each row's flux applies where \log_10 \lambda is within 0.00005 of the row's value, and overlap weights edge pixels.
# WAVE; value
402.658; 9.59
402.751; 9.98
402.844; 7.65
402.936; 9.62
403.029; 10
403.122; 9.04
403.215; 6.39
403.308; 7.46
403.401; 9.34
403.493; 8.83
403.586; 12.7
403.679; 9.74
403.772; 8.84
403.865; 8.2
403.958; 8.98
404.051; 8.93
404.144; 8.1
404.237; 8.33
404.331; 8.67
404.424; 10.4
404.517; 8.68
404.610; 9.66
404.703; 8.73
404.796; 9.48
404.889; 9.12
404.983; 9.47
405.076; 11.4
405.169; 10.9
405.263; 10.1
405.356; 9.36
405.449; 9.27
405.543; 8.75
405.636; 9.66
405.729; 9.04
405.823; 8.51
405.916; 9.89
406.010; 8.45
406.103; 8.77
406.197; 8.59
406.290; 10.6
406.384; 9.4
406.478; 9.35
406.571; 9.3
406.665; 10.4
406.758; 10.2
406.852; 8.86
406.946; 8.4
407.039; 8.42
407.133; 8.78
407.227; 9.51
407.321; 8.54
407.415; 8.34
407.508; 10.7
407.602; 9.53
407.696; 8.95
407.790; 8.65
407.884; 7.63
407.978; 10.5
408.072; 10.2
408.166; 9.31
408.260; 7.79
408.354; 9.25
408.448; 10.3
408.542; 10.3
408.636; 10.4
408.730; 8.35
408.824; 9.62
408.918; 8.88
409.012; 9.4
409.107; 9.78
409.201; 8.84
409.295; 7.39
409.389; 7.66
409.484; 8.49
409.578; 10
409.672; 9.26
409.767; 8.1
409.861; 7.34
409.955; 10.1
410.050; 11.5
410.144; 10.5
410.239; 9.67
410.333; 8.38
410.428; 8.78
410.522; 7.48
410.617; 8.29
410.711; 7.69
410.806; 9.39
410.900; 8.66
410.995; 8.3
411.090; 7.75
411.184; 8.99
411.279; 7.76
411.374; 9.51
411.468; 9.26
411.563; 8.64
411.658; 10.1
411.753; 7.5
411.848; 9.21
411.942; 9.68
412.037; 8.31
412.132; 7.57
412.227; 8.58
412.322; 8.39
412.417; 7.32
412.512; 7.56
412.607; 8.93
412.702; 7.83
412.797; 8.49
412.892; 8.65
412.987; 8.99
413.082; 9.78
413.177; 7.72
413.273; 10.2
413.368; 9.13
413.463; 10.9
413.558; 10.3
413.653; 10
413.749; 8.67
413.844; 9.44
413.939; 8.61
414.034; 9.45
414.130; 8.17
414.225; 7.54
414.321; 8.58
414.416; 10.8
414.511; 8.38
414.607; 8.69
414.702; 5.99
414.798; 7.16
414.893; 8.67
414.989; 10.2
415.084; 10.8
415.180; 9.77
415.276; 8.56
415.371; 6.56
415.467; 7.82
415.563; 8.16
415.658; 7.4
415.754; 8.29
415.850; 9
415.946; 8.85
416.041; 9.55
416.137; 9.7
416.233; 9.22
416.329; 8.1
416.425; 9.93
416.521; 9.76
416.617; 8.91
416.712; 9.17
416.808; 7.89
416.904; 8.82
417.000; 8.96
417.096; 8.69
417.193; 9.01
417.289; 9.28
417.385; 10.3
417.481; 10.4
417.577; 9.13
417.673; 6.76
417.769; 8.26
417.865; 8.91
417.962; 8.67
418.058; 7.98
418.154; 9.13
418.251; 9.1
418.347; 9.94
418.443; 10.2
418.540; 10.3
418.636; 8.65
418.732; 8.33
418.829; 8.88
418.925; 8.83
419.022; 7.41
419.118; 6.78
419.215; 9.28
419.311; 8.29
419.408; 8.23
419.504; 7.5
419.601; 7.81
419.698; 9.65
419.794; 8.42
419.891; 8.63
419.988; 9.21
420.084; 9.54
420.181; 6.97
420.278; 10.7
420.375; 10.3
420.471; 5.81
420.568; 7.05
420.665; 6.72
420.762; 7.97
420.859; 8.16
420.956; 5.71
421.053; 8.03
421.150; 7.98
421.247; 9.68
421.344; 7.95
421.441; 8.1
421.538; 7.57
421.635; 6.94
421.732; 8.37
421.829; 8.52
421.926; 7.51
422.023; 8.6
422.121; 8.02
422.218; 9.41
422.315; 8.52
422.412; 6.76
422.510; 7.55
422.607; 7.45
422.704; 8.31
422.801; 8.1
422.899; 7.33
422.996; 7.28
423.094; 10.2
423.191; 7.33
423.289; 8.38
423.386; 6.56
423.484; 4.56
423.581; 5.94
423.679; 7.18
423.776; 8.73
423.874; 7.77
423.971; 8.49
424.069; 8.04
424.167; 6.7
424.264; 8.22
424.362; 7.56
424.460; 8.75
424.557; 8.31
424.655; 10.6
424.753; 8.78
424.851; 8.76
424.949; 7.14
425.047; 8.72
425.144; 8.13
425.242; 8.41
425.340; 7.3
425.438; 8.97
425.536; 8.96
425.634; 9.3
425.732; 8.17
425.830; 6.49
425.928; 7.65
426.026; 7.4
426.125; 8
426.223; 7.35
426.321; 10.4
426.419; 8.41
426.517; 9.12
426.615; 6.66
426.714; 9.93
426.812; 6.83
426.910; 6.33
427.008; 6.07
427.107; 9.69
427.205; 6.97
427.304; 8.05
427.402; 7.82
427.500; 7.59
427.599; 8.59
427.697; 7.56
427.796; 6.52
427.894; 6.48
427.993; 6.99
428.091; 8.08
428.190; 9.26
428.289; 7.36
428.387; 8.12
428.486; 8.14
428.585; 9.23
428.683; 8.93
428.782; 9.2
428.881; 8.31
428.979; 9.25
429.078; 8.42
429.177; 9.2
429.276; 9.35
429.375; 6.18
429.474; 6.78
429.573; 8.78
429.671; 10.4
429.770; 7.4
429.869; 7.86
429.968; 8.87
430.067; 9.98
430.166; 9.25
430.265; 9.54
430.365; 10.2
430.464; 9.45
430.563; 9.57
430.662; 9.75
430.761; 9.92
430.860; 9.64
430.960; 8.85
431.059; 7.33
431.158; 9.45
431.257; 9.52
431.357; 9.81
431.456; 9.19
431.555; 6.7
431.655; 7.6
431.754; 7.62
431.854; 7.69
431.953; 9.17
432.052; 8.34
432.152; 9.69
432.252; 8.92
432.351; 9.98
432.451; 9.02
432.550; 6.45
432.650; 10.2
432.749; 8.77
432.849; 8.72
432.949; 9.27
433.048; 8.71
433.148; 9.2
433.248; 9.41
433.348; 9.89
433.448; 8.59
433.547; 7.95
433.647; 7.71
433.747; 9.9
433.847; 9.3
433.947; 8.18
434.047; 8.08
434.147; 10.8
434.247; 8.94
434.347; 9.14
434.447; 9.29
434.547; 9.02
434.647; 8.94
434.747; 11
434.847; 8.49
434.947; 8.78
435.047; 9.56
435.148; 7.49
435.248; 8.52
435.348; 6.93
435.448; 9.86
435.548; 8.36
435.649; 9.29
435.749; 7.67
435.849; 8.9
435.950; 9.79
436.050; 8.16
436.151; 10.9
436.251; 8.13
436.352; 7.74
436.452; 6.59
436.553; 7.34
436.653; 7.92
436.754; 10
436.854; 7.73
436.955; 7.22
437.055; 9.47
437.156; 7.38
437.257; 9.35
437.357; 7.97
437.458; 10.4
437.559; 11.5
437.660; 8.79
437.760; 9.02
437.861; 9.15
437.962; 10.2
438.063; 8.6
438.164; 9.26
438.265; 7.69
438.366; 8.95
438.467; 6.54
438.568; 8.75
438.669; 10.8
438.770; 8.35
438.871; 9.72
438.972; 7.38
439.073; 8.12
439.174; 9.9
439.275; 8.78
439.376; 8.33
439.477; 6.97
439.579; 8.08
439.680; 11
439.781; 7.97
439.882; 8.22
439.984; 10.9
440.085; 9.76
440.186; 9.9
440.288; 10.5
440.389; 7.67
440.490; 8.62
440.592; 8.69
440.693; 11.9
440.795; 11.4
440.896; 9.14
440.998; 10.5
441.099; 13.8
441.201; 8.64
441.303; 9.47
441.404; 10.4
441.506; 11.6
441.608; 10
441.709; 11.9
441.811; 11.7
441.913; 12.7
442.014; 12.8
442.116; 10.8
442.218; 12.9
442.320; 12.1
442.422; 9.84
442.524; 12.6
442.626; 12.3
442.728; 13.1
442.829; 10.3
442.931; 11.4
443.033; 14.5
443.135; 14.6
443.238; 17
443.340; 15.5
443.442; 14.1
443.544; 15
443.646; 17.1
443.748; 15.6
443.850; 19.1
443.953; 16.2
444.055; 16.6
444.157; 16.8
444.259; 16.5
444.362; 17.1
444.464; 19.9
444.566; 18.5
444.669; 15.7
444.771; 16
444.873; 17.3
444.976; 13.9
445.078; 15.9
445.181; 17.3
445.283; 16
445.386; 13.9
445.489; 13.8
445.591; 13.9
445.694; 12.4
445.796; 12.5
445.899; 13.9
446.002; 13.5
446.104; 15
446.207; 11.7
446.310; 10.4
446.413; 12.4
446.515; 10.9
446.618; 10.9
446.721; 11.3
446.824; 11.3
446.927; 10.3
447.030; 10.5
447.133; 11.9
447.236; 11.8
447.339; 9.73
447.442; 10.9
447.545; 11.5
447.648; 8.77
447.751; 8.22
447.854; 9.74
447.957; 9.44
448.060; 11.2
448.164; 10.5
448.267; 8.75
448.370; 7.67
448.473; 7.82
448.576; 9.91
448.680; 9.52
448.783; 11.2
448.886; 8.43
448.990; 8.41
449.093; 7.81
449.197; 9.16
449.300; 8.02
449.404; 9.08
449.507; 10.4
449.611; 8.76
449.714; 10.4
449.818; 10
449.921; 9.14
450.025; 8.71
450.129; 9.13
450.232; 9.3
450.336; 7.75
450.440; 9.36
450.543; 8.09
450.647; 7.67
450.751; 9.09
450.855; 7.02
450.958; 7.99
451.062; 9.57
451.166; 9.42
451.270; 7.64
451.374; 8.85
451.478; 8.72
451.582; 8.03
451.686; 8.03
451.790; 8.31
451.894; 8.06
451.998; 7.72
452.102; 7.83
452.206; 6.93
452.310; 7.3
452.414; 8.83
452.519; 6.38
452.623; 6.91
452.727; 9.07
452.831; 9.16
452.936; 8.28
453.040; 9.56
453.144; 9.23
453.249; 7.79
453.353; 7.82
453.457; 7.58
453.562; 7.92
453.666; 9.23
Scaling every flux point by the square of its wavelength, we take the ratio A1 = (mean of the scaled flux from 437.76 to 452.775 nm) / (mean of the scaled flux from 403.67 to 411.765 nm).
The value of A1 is 1.42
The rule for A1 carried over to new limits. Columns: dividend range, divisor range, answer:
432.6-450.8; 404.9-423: 1.38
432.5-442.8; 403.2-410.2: 1.18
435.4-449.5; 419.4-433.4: 1.44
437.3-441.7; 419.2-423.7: 1.29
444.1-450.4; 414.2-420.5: 1.53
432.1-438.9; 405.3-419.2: 1.11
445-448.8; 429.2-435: 1.38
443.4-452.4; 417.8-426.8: 1.54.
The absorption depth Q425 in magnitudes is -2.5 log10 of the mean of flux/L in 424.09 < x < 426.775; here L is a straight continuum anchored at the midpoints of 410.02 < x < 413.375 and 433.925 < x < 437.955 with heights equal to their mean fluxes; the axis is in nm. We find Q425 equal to 0.061 mag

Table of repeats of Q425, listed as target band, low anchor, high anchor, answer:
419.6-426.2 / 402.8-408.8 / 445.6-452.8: 0.17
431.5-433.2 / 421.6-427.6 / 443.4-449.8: 0.11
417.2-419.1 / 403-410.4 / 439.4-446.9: 0.16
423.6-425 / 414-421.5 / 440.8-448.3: 0.18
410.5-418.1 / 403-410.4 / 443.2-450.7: 0.12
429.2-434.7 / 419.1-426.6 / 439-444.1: 0.10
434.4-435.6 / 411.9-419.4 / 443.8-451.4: 0.18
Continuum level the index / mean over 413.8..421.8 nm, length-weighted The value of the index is 8.58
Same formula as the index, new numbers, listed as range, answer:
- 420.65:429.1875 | 7.99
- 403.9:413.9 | 9.07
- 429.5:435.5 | 8.94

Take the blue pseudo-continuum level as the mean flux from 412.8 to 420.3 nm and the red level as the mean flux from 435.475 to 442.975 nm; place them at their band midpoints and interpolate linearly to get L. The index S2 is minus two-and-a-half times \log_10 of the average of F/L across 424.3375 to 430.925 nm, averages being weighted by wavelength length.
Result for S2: 0.103 mag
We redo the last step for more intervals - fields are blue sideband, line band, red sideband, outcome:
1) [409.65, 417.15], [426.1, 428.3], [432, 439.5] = 0.126 mag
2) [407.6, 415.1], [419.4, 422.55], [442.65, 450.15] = 0.211 mag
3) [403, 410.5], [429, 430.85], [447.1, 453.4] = 0.008 mag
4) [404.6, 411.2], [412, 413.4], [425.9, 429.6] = 0.051 mag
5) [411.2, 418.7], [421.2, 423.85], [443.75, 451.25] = 0.211 mag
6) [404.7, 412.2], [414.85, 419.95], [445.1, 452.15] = 0.063 mag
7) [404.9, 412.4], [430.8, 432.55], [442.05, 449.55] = 0.283 mag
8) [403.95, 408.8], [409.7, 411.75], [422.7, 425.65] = 0.018 mag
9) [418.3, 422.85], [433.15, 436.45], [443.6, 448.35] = 0.245 mag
